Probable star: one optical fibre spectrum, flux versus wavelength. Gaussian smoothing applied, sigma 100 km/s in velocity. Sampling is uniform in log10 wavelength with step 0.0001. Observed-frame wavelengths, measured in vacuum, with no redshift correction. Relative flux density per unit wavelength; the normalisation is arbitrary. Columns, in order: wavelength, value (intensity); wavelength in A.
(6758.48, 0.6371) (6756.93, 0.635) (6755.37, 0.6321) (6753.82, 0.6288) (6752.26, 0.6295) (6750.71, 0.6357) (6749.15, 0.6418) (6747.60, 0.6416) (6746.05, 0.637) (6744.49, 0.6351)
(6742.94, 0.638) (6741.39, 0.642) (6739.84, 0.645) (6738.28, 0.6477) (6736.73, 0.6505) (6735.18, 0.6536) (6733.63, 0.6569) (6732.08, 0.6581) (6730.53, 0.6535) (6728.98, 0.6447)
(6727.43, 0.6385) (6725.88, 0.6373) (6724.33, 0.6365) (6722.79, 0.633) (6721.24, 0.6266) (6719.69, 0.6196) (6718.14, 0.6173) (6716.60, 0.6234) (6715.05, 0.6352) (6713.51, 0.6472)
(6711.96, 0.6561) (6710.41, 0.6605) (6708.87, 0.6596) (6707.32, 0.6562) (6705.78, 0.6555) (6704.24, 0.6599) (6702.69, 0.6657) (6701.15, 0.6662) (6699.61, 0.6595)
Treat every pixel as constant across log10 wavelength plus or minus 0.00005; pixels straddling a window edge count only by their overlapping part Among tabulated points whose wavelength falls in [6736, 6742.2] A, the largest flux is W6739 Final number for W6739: 0.6505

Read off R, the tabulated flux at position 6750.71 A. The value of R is 0.6357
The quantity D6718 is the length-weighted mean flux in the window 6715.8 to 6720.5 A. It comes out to 0.62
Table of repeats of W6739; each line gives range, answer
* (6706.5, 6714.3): 0.6605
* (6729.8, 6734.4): 0.6581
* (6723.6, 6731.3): 0.6535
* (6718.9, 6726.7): 0.6373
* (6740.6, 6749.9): 0.642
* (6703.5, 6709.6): 0.6599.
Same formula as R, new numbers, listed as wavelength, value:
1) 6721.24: 0.6266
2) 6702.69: 0.6657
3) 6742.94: 0.638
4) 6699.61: 0.6595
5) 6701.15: 0.6662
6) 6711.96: 0.6561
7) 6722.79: 0.633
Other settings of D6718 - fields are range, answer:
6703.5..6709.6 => 0.658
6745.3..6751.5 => 0.64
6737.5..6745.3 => 0.641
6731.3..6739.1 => 0.653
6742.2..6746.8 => 0.636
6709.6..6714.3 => 0.655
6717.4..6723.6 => 0.624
